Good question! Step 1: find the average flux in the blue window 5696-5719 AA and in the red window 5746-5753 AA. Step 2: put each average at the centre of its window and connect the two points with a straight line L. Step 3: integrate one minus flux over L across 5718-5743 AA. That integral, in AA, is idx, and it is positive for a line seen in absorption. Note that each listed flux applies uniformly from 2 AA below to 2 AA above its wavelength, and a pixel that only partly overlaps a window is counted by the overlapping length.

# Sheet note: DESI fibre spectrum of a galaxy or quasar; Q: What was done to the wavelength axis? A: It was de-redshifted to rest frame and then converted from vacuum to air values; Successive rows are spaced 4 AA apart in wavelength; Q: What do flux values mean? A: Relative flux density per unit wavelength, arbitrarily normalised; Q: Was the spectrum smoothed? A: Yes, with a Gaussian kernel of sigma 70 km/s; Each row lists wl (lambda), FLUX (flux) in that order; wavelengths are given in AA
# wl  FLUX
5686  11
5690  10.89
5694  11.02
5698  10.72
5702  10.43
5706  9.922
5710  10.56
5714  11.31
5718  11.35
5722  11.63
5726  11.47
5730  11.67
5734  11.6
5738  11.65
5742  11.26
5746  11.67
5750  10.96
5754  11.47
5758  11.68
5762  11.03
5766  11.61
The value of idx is -1.26 AA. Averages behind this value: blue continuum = 10.7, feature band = 11.5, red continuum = 11.2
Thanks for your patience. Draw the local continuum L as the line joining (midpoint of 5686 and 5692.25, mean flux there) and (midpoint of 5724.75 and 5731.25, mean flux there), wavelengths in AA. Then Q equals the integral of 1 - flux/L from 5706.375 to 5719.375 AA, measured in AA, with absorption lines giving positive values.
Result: 0.5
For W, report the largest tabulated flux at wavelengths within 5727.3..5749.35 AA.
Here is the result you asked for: 11.67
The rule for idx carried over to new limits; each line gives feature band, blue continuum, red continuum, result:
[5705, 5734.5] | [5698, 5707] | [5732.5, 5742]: -0.7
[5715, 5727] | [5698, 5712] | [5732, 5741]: -0.5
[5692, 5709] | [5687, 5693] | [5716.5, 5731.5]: 0.9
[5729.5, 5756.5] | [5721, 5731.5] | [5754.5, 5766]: 0.1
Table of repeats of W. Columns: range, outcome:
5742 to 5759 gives 11.68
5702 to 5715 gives 11.31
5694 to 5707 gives 11.02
